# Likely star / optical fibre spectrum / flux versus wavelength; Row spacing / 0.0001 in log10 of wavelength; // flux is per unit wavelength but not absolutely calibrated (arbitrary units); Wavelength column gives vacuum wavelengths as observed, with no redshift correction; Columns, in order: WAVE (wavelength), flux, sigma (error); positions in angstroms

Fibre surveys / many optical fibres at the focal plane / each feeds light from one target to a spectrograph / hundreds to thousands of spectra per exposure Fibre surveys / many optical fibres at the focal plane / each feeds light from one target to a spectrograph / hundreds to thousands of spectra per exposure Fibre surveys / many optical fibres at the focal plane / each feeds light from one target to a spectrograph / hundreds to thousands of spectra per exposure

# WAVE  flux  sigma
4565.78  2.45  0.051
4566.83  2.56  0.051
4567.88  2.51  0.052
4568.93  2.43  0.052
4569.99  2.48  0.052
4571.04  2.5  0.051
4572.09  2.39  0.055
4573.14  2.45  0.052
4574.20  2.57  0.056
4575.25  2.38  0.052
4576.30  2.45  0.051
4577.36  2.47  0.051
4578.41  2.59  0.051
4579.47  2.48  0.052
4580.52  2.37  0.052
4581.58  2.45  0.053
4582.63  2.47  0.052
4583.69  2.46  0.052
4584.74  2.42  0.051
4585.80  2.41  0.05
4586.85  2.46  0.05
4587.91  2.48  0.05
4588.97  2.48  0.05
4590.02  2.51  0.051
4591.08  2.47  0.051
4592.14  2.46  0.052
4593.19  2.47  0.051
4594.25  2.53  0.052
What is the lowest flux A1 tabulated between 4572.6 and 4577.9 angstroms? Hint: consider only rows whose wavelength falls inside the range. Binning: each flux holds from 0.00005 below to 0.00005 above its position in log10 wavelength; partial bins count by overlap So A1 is 2.38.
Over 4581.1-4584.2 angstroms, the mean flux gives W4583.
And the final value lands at 2.46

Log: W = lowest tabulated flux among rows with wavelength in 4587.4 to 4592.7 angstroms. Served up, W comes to 2.46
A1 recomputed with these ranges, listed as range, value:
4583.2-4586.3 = 2.41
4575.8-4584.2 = 2.37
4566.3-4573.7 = 2.39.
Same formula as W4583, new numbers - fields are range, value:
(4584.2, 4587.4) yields 2.43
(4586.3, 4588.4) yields 2.47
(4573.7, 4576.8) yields 2.47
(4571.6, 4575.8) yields 2.45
